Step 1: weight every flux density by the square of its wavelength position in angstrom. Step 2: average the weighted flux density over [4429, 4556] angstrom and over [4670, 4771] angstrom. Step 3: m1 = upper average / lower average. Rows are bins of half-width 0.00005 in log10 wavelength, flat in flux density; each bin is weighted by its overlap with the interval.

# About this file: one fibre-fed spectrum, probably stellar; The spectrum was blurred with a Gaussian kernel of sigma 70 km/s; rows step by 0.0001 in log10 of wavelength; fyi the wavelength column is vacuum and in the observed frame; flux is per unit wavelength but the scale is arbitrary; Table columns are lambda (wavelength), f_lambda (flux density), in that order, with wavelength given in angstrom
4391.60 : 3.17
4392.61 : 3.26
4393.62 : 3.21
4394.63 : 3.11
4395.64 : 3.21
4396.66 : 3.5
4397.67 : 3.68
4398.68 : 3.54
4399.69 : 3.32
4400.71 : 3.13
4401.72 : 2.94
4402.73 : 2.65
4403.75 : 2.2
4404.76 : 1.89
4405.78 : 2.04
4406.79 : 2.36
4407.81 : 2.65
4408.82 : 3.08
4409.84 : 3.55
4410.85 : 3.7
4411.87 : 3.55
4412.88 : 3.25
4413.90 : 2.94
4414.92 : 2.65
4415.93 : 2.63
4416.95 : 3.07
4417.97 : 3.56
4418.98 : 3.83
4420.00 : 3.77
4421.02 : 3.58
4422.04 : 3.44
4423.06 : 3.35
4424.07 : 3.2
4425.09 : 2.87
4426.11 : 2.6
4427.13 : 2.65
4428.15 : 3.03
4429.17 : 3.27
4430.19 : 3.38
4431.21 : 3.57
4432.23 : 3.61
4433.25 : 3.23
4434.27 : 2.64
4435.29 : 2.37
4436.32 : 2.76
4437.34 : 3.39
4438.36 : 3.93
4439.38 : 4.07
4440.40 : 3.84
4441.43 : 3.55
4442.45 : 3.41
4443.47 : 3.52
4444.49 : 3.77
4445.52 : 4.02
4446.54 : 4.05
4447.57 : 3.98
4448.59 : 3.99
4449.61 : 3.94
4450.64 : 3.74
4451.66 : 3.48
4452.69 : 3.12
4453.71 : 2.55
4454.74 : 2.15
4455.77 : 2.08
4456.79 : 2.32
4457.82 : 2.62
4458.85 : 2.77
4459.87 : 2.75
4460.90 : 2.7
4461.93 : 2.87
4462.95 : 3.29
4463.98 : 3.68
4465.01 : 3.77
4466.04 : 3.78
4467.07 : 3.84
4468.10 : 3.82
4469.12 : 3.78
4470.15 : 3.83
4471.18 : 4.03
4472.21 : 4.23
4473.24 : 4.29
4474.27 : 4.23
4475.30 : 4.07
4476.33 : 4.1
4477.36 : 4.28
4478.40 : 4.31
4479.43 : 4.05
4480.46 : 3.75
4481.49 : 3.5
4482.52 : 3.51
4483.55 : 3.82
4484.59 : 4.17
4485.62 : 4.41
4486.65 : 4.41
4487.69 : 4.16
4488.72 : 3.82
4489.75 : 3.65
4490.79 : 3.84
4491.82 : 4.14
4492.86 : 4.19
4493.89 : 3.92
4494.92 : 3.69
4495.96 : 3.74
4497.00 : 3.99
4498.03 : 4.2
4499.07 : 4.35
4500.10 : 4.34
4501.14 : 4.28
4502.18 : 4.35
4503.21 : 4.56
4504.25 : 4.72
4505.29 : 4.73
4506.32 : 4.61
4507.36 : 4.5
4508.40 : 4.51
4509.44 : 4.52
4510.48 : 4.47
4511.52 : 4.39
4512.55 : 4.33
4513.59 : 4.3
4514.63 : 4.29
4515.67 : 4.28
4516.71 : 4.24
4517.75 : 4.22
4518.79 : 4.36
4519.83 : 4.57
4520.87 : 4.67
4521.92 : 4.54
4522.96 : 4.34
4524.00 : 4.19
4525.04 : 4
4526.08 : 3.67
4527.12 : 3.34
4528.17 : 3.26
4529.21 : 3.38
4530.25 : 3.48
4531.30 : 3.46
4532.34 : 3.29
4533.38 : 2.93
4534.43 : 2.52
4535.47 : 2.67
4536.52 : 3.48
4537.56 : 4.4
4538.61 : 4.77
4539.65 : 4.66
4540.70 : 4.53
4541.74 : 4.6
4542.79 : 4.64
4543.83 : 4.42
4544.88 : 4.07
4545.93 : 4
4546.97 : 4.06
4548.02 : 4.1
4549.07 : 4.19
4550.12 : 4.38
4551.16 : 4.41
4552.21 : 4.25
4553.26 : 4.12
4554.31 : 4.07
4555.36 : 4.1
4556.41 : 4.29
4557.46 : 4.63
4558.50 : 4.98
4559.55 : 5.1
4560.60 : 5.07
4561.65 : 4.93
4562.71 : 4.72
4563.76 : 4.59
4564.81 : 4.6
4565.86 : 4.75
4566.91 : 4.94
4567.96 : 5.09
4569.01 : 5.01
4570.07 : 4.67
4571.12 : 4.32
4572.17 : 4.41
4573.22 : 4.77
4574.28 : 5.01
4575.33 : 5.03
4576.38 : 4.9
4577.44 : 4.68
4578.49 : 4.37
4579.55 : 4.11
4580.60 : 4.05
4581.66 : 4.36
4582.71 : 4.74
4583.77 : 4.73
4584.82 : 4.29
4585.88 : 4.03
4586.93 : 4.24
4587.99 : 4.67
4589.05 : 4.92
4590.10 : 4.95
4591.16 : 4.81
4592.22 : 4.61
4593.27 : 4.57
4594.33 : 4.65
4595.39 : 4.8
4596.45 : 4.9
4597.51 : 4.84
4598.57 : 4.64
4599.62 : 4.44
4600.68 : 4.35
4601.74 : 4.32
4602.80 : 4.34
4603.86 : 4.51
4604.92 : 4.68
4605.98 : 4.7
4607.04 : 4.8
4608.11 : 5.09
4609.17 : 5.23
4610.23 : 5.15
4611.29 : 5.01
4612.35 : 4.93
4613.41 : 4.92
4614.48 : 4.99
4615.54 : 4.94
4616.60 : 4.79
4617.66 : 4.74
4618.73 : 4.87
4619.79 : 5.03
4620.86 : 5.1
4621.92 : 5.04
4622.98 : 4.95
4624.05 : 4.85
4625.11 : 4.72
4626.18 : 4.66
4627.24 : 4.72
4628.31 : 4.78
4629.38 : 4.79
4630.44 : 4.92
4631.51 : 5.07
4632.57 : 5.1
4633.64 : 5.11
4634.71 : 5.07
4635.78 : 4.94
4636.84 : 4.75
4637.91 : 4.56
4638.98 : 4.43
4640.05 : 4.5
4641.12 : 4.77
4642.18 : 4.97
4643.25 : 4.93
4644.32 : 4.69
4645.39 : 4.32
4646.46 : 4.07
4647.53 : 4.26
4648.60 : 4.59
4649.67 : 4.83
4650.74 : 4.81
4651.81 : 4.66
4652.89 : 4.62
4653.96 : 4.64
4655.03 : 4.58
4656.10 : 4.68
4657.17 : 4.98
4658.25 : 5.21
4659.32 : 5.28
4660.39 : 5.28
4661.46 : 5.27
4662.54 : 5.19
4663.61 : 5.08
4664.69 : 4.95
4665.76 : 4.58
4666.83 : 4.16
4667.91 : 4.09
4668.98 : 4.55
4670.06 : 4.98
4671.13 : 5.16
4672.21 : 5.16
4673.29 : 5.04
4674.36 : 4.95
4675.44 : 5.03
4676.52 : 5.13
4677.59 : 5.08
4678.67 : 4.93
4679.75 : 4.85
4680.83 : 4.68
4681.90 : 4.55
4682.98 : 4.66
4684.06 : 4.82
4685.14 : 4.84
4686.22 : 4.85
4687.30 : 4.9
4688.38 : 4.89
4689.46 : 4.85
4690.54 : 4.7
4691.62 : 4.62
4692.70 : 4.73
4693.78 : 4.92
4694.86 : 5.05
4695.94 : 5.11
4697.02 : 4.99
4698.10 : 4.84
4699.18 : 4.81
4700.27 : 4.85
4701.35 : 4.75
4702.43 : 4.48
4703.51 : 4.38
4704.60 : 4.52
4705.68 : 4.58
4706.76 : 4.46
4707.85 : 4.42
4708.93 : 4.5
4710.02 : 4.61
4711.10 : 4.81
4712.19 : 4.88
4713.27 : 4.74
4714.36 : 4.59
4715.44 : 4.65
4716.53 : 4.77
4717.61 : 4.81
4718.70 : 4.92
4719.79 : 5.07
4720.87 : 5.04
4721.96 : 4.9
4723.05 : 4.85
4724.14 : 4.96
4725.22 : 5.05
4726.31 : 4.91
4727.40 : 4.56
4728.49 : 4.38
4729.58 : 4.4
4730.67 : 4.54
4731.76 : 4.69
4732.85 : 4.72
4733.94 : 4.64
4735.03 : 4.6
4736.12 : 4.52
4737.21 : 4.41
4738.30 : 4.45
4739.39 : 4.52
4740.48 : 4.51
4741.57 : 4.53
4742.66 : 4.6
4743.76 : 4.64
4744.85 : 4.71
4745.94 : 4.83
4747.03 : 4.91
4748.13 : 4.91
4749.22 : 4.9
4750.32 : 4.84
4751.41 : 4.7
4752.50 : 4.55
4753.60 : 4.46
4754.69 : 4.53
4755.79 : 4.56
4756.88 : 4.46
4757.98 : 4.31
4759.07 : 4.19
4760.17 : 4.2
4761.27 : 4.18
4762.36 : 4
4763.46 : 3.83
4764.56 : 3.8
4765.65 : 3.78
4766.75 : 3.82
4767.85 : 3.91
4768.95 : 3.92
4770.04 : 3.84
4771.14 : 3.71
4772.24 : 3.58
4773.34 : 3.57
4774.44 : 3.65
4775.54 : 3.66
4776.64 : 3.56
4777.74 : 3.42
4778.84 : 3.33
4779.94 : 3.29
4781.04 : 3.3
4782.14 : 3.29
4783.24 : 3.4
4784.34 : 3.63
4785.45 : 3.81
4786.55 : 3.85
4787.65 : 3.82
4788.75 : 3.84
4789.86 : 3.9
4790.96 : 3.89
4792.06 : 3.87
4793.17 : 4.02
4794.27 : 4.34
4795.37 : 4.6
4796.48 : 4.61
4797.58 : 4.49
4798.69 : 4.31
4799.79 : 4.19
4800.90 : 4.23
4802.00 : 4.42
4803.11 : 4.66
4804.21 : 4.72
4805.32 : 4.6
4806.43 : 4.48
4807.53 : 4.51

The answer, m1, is 1.3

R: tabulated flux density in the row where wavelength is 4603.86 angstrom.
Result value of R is 4.51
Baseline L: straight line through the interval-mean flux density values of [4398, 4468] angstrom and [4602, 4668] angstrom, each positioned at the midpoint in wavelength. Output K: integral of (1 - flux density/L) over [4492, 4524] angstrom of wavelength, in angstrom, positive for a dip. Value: -4.55 angstrom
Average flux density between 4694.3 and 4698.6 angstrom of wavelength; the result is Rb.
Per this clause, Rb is 5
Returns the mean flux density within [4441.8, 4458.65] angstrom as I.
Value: 3.29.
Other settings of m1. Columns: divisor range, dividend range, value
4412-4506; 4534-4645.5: 1.36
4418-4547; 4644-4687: 1.37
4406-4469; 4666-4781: 1.57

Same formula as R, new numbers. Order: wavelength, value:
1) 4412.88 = 3.25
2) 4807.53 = 4.51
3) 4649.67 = 4.83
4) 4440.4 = 3.84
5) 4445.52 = 4.02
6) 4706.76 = 4.46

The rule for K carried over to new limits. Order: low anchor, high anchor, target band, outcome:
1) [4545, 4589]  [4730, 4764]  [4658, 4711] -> -3.39 angstrom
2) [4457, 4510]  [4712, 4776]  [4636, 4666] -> -3.49 angstrom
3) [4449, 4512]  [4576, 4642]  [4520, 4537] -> 2.32 angstrom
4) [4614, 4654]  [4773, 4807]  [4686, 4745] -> -4.86 angstrom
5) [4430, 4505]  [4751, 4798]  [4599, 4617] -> -4.60 angstrom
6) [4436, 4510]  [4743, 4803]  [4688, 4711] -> -4.02 angstrom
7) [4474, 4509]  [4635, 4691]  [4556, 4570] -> -1.29 angstrom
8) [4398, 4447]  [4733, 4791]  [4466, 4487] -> -4.19 angstrom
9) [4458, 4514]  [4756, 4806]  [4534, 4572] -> -3.89 angstrom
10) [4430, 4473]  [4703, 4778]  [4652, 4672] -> -3.33 angstrom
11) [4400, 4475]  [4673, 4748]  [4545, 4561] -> -1.96 angstrom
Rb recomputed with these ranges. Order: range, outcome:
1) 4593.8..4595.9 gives 4.72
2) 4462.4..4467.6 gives 3.66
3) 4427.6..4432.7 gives 3.36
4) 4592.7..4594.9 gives 4.62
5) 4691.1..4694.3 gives 4.76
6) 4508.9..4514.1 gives 4.41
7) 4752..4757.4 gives 4.51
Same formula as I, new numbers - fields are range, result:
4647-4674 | 4.83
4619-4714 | 4.8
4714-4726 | 4.88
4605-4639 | 4.9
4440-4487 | 3.61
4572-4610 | 4.63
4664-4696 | 4.82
